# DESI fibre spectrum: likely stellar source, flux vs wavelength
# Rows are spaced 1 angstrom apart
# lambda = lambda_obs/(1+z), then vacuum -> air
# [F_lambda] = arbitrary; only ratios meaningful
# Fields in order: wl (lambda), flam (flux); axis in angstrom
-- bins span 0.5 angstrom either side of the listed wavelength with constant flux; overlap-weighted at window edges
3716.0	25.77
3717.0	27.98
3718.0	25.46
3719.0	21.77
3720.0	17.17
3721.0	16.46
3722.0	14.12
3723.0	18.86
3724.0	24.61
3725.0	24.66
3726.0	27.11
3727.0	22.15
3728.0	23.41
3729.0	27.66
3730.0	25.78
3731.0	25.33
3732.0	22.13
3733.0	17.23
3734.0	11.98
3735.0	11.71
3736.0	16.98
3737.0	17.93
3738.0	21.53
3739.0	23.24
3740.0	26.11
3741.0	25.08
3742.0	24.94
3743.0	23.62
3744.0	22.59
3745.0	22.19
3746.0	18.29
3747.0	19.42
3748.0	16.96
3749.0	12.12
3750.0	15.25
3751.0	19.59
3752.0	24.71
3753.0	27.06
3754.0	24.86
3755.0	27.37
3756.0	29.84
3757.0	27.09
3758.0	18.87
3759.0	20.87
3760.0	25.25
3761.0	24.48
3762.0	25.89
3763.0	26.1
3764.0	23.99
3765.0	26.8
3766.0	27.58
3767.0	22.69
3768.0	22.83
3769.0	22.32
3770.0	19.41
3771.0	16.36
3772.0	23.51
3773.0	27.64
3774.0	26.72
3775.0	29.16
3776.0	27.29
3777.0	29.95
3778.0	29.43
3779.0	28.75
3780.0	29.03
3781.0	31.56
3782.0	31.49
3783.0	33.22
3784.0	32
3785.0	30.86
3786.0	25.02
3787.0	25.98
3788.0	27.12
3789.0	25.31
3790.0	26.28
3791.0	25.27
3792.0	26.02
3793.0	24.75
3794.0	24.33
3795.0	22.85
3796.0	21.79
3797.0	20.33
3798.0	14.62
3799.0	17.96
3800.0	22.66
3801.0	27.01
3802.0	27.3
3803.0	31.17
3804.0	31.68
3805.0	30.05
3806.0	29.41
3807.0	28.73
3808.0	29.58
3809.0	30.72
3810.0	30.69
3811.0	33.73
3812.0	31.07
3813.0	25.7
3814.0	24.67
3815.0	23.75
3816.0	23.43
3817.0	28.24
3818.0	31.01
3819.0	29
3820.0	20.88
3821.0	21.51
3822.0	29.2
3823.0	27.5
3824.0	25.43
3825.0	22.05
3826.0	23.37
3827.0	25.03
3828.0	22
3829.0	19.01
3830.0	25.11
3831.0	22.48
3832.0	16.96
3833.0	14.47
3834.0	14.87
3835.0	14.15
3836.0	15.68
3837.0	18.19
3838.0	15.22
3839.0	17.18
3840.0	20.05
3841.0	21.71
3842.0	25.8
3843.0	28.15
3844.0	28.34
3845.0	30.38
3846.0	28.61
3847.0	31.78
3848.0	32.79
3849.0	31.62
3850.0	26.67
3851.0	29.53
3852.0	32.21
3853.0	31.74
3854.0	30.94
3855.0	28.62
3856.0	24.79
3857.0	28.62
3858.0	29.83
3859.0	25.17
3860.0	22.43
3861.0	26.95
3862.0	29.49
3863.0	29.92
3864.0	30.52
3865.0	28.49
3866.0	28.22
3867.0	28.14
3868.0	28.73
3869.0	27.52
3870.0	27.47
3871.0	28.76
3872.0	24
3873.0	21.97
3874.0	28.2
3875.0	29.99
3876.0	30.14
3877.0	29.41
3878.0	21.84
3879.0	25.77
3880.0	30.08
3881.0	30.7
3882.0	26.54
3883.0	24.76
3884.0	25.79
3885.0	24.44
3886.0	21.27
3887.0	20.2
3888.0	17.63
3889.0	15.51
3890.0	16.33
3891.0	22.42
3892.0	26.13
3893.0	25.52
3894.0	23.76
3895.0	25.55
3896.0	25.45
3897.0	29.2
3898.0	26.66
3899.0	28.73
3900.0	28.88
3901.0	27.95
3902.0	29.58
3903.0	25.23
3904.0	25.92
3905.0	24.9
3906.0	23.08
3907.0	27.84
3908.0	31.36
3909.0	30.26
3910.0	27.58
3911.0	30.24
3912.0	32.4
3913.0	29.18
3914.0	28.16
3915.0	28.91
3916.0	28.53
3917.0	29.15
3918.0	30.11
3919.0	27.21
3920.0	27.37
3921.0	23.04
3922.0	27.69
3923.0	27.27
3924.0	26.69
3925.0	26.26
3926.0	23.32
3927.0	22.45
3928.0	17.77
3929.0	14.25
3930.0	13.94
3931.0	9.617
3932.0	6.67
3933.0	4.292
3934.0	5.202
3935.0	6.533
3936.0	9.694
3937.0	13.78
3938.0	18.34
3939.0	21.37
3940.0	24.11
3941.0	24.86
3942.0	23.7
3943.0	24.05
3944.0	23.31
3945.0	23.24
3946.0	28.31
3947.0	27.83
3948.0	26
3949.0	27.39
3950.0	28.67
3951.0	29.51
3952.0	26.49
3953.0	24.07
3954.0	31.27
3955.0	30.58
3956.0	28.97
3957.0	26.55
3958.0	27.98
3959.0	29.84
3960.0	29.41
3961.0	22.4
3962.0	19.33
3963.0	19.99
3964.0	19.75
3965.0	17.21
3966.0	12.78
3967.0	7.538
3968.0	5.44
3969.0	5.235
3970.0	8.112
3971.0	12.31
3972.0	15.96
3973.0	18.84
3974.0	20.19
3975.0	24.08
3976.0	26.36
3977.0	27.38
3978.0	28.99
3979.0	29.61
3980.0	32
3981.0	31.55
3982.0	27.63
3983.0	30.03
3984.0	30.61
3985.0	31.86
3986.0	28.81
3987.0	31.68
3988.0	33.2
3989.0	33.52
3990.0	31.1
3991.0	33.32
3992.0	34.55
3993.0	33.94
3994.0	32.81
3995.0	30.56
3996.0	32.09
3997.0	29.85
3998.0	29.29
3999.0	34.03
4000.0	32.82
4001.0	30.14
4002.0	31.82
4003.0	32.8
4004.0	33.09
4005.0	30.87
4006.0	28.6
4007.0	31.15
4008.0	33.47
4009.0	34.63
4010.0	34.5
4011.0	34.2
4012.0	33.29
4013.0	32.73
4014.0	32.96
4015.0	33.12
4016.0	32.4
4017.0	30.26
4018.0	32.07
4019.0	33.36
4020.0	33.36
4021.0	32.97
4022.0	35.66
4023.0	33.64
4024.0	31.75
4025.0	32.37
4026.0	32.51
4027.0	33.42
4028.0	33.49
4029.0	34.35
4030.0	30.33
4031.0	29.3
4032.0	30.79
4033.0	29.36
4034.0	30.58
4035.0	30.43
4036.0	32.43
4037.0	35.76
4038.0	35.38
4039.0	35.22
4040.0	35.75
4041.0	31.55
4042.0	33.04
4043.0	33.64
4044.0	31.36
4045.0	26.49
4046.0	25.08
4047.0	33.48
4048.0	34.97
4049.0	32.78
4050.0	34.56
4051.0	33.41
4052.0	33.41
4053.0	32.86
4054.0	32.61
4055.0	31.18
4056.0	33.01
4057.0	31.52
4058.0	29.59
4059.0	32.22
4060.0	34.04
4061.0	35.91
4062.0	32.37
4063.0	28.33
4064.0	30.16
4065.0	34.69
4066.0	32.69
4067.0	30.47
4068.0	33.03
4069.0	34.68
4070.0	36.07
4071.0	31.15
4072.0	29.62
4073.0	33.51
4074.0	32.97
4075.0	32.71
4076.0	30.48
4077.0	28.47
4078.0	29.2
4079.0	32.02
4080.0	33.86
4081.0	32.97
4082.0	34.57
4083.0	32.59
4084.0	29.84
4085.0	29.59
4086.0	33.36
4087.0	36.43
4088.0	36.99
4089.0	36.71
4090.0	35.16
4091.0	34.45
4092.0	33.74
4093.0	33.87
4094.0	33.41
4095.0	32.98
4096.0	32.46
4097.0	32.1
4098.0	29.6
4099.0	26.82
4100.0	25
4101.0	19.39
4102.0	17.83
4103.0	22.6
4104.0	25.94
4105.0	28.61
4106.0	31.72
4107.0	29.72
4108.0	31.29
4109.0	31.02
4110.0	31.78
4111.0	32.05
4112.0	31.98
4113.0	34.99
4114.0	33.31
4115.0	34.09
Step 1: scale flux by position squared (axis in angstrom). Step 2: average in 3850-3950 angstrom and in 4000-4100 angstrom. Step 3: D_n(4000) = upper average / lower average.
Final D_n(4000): 1.4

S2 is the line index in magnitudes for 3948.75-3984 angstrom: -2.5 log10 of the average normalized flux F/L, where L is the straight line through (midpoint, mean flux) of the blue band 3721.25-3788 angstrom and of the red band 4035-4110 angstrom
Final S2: 0.25 mag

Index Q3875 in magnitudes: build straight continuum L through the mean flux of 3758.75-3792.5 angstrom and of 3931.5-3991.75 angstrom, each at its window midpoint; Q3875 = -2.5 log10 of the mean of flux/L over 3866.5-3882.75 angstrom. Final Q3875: -0.12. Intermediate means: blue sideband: 26.4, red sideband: 22.9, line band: 27.4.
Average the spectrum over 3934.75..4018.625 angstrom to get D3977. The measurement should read 26.6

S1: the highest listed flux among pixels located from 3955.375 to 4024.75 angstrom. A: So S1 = 35.66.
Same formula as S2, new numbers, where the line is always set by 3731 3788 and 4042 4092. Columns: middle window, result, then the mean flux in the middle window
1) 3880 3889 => 0.152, 23.8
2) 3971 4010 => 0.017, 29.9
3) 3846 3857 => -0.134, 29.9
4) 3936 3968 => 0.246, 23.3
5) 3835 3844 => 0.271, 20.4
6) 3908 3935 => 0.235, 22.8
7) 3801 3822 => -0.114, 28.1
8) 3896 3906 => 0.028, 27.1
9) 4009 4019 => -0.066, 33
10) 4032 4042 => -0.040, 32.8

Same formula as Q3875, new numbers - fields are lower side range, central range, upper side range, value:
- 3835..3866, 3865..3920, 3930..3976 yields -0.12 mag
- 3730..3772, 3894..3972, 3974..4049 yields 0.25 mag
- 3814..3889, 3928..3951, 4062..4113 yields 0.43 mag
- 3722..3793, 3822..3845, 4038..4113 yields 0.20 mag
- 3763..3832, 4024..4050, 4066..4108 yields -0.07 mag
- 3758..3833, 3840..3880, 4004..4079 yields -0.02 mag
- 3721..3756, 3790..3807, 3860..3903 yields -0.07 mag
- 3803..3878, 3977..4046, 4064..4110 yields -0.08 mag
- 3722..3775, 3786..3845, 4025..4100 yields 0.01 mag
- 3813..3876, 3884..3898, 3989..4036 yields 0.20 mag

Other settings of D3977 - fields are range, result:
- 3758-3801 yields 25.3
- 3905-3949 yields 22.8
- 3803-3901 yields 25.8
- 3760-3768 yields 25.2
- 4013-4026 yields 32.8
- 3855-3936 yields 24.8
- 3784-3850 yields 25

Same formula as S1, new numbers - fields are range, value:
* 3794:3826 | 33.73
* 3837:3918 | 32.79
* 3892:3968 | 32.4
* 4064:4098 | 36.99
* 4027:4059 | 35.76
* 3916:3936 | 30.11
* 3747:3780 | 29.95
